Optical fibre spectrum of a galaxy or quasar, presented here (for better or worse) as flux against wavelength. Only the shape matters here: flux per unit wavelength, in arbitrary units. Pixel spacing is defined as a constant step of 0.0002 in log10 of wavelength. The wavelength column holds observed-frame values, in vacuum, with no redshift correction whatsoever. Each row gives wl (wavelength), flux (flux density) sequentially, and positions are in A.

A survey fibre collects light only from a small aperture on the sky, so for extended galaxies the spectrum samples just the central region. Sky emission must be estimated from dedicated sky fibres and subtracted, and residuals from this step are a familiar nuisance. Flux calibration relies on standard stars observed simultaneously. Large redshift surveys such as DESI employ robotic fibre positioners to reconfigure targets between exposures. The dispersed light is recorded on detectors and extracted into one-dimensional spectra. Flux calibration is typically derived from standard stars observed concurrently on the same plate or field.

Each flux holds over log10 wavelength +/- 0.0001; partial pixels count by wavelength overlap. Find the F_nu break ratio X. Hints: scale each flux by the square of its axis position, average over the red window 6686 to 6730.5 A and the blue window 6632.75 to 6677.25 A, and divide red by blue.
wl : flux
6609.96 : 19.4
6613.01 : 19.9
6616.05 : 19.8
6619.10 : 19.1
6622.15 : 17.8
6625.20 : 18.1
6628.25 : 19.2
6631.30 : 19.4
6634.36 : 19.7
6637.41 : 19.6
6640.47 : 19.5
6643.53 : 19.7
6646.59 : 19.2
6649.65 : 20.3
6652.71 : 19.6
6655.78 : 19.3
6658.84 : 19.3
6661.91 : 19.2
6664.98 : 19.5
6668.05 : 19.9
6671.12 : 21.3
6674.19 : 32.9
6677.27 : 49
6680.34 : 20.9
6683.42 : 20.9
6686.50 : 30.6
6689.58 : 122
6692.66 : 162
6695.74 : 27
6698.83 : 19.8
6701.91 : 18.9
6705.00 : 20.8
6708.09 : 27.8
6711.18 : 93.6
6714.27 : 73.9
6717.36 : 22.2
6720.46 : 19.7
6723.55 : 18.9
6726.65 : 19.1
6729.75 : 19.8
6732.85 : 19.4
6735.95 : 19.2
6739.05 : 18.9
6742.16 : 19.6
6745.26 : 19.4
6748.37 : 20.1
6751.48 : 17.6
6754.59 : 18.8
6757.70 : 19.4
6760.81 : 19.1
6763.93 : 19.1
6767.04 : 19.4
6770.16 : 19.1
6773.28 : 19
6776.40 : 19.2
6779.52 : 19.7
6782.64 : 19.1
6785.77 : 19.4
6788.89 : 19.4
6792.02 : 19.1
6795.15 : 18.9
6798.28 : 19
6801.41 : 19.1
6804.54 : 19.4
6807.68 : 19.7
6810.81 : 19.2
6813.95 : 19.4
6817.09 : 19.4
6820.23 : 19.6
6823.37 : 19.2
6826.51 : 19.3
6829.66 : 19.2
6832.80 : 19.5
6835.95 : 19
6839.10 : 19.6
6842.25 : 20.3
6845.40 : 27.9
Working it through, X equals 2.21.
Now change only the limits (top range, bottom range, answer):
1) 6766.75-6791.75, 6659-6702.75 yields 0.48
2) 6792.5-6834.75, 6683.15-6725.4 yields 0.41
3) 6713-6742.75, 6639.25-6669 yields 1.30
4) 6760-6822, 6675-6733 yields 0.46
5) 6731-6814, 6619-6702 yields 0.64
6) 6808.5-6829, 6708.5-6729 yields 0.50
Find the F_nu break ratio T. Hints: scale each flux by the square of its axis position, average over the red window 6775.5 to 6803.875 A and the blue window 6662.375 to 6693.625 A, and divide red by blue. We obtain 0.4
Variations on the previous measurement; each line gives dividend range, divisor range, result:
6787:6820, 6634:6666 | 1.03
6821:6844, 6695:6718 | 0.52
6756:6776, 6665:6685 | 0.73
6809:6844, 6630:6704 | 0.63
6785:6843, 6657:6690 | 0.65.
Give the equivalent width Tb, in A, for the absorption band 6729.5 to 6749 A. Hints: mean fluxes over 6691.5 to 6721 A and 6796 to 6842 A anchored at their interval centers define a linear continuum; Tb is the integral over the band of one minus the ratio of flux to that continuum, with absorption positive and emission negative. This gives 9.9 A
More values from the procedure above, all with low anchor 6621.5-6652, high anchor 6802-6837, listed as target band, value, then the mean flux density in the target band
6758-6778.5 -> 0.2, 19.2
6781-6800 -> 0.2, 19.2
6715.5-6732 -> -1.4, 20.9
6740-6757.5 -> 0.2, 19.1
